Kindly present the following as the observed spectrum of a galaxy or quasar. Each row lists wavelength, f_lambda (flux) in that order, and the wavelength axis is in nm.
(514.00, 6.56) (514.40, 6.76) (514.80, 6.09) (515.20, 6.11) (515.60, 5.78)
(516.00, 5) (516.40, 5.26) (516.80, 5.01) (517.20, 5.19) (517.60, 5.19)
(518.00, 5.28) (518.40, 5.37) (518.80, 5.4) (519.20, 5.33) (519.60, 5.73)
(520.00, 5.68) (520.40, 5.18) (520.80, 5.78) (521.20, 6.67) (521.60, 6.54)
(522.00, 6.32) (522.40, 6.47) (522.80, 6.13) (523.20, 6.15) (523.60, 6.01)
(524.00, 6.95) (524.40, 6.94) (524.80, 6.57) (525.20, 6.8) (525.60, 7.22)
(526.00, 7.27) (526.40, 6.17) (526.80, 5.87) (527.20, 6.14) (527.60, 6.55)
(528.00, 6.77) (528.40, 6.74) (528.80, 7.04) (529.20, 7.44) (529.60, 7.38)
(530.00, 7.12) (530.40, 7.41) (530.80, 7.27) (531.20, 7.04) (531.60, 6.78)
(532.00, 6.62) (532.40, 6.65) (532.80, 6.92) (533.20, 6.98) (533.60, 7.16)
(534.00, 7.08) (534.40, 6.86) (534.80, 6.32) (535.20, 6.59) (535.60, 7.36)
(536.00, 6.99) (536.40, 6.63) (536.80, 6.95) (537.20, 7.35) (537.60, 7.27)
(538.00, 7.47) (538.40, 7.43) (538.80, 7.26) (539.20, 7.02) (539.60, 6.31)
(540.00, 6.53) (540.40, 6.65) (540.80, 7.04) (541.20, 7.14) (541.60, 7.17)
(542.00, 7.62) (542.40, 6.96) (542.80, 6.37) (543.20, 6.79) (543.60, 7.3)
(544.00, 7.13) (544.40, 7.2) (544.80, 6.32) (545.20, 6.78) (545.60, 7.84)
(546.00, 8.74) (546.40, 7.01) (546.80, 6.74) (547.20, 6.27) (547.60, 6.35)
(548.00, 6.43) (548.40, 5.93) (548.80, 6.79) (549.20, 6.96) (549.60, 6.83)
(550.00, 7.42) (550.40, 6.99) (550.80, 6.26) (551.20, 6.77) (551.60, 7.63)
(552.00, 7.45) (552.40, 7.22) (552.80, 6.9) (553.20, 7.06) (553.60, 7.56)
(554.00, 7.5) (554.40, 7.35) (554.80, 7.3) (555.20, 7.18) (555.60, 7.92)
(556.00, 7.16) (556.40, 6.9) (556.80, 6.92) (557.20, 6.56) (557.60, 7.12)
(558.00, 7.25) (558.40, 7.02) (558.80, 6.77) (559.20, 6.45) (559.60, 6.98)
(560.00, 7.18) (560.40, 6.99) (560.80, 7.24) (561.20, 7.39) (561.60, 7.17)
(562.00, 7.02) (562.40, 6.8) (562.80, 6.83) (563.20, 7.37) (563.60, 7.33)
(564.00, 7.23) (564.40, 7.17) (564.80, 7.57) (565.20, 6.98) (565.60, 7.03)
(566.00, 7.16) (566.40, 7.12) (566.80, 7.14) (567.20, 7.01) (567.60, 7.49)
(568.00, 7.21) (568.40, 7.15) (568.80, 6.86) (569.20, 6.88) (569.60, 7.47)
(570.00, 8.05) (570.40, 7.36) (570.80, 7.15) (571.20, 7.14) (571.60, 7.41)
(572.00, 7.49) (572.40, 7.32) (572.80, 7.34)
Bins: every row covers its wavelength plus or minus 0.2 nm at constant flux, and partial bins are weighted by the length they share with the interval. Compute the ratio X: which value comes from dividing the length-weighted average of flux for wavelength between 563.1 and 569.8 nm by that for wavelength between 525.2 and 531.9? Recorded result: 1.04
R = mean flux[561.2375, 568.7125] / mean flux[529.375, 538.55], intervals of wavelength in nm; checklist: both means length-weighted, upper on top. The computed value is 1.02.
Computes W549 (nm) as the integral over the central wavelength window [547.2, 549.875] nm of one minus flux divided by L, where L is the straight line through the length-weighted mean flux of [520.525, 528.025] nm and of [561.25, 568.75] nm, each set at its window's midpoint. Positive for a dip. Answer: 0.13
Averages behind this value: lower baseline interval 6.47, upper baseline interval 7.15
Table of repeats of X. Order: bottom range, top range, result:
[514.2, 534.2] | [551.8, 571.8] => 1.13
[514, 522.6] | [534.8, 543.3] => 1.22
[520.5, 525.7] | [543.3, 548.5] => 1.07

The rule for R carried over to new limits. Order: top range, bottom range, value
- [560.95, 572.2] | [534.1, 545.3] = 1.04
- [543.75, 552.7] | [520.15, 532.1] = 1.05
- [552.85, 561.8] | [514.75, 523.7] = 1.25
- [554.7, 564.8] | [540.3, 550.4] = 1.02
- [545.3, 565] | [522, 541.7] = 1.03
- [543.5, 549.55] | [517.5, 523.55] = 1.19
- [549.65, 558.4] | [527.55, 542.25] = 1.02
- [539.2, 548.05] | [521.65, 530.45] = 1.04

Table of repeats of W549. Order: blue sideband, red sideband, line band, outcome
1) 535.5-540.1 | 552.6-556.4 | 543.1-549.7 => 0.25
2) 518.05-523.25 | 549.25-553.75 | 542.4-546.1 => -0.16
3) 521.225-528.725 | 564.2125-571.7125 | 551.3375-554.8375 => -0.17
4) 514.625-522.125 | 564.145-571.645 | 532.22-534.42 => -0.31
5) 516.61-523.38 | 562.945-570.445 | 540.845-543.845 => -0.28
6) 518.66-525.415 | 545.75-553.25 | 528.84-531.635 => -0.36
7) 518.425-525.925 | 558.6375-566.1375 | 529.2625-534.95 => -0.50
